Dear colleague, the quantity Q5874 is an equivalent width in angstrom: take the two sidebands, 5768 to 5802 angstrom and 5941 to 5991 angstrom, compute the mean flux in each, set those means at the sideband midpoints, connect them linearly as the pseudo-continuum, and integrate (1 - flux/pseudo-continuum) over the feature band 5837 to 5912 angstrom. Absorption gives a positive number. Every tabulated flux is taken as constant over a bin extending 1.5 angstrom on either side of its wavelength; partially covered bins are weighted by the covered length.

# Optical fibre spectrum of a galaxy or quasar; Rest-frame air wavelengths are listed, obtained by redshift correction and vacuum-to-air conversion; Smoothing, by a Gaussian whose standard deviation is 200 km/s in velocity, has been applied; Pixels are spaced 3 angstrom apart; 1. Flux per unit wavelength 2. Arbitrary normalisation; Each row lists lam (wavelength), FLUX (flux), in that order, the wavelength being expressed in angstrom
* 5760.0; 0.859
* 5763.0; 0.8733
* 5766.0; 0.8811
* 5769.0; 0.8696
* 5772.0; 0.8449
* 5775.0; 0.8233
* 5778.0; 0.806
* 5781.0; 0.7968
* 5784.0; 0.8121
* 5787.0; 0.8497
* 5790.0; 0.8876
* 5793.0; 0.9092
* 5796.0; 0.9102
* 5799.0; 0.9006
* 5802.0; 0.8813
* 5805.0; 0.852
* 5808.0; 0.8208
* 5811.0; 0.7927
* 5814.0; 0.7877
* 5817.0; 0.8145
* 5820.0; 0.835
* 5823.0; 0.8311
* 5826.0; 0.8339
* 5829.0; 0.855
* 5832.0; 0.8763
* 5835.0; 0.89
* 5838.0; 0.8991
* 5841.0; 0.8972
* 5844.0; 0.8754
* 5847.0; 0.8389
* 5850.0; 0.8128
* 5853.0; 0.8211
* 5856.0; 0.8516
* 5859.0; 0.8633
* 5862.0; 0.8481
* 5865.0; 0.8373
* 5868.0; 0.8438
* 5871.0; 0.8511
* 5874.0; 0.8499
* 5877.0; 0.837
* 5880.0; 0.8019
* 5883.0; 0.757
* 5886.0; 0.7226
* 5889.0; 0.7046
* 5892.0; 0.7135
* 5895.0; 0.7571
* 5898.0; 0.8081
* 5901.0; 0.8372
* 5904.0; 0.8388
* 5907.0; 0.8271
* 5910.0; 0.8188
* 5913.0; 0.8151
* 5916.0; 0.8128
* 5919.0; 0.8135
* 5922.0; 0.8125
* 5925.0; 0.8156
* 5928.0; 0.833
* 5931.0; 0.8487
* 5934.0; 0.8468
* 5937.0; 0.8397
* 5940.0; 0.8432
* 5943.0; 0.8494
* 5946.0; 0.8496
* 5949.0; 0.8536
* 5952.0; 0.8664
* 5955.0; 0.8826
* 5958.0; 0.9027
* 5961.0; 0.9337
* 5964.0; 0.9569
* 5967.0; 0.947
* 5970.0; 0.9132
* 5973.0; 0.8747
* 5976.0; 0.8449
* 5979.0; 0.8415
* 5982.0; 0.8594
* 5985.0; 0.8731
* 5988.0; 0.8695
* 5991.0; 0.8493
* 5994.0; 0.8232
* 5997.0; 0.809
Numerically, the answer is 4.19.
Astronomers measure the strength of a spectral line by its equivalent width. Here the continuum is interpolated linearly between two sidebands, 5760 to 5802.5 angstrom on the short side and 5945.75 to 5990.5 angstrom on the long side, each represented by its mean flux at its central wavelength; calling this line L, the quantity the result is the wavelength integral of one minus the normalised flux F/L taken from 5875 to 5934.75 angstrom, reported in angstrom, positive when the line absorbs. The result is 5.1 angstrom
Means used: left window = 0.86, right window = 0.885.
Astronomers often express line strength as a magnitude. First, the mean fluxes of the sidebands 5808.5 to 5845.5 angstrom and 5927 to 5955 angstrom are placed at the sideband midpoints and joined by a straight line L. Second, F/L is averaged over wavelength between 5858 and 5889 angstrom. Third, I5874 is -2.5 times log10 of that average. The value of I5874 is 0.04 mag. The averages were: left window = 0.848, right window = 0.85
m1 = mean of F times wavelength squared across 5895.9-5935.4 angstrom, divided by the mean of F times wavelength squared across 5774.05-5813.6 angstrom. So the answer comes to 1.01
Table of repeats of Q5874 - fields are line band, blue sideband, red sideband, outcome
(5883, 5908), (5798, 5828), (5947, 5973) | 2.9 angstrom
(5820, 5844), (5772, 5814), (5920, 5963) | -0.5 angstrom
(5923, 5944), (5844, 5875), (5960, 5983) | 1.0 angstrom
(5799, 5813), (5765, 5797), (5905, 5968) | 0.2 angstrom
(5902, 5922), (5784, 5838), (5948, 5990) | 1.2 angstrom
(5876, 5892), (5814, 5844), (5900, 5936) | 1.5 angstrom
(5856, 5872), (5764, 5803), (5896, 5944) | -0.2 angstrom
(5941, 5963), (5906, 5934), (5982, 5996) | -1.1 angstrom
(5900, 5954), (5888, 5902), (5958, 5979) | -0.7 angstrom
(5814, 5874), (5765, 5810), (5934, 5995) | 0.8 angstrom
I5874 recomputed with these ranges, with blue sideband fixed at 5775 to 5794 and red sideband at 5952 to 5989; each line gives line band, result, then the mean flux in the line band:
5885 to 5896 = 0.20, 0.723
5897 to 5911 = 0.06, 0.827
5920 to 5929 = 0.08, 0.819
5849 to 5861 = 0.03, 0.839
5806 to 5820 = 0.05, 0.809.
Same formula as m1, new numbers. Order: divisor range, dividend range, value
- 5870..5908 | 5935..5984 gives 1.14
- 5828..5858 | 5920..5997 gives 1.04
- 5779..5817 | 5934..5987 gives 1.09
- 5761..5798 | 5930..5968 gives 1.09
